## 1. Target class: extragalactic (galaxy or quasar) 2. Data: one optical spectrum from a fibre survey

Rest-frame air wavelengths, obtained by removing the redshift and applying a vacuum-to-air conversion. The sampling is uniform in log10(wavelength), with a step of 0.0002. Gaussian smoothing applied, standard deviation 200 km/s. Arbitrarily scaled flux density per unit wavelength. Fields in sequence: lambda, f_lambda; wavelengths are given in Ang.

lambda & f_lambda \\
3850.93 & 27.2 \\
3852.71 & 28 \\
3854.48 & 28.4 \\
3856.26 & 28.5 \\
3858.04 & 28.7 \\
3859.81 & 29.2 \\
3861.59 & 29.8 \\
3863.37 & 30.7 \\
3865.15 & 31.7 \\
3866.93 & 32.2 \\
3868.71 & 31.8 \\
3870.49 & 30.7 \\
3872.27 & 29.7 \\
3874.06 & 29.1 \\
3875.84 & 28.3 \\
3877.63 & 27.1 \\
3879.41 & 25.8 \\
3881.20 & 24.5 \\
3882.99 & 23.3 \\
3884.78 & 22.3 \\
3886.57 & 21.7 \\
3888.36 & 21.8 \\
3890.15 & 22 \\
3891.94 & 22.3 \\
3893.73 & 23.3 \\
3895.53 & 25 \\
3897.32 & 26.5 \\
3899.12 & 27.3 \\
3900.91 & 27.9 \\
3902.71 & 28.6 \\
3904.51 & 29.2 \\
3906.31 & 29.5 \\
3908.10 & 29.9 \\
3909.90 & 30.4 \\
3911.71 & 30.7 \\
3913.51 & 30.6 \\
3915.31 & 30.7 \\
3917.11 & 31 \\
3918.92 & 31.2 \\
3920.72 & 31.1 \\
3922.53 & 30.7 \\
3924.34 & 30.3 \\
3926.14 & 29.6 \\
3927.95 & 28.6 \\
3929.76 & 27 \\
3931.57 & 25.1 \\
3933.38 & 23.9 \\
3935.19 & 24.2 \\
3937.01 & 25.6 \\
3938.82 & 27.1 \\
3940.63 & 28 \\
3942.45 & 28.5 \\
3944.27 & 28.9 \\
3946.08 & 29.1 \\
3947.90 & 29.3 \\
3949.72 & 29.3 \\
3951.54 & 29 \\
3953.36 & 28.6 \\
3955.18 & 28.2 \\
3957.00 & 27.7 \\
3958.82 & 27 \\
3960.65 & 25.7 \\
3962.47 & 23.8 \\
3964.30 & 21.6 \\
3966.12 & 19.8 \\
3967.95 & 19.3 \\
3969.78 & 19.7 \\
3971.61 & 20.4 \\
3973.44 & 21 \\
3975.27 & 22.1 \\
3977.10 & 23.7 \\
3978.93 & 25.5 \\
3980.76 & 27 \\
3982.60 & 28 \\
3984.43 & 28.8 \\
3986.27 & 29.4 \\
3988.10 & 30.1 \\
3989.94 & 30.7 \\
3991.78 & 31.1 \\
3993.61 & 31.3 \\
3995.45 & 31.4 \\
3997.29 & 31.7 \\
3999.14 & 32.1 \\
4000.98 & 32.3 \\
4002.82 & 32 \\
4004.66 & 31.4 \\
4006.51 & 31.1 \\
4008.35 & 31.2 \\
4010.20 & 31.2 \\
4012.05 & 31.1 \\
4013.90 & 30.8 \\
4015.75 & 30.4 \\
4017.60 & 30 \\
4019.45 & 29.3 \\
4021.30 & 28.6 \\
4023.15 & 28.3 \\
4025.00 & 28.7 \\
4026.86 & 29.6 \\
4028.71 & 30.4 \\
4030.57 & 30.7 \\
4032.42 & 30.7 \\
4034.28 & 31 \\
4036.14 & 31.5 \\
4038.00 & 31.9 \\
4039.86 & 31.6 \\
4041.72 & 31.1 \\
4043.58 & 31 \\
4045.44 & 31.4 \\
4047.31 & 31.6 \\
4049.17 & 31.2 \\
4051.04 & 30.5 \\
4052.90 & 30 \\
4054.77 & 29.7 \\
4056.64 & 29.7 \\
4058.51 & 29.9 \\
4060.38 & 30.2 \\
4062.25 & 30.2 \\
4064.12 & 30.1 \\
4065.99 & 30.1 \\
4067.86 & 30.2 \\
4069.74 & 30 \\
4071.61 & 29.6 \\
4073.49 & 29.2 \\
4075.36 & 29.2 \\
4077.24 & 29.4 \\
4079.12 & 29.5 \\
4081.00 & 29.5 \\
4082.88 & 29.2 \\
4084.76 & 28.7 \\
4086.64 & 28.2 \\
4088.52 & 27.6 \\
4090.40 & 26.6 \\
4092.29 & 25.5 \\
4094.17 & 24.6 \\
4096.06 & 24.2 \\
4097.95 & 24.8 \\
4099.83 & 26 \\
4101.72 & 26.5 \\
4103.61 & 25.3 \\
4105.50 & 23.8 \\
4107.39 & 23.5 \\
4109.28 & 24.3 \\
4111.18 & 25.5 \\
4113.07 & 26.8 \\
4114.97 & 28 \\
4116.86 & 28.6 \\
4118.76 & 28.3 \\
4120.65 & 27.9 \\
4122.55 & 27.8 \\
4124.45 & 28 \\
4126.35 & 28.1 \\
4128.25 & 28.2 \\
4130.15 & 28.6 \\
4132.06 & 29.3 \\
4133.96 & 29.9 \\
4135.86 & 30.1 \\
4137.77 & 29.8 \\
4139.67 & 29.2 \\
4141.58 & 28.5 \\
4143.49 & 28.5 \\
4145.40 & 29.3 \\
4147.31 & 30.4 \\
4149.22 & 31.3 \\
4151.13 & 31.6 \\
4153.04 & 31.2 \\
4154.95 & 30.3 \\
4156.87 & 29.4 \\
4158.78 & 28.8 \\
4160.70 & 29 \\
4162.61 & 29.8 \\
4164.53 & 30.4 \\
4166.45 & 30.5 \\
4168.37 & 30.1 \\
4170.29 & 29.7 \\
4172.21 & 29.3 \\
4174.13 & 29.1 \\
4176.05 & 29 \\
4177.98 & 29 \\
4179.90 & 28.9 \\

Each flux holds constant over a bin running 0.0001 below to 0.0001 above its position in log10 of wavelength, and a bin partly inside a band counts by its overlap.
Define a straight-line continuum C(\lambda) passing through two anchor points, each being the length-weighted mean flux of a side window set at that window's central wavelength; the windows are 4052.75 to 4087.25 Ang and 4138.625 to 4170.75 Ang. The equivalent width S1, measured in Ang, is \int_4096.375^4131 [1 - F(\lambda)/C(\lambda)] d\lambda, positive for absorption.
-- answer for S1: 3.6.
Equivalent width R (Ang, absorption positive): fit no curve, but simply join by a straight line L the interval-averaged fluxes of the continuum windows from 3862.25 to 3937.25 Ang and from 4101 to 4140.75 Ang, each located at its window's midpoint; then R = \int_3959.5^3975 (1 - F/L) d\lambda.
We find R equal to 3.4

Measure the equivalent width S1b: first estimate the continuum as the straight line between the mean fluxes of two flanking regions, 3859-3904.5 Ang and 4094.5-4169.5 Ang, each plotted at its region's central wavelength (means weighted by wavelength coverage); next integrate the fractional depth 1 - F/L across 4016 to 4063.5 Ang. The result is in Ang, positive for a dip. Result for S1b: -4.5 Ang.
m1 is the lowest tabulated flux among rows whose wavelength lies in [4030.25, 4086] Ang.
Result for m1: 28.7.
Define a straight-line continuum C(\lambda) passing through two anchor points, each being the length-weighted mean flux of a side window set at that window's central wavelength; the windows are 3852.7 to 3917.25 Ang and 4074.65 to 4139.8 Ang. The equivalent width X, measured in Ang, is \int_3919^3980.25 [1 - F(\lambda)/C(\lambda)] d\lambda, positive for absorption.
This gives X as 3.4 Ang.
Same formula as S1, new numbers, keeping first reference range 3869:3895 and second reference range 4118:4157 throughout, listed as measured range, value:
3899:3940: -4.5 Ang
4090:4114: 3.0 Ang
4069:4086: -0.6 Ang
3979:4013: -4.3 Ang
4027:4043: -1.9 Ang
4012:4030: -1.4 Ang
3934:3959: -1.5 Ang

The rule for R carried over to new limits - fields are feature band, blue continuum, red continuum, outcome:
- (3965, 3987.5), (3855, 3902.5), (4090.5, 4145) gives 2.71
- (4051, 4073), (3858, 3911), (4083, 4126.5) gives -2.75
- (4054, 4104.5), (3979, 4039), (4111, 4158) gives 2.31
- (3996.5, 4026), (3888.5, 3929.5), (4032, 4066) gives -0.55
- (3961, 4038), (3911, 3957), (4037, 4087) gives 2.92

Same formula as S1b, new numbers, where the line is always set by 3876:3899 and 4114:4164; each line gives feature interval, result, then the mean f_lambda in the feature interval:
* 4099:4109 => 1.2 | 25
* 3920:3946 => -2.9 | 27.8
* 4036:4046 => -1.5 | 31.4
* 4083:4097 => 0.8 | 26.6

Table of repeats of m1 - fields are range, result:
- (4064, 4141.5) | 23.5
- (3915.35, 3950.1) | 23.9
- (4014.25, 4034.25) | 28.3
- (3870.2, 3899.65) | 21.7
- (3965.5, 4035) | 19.3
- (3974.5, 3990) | 22.1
